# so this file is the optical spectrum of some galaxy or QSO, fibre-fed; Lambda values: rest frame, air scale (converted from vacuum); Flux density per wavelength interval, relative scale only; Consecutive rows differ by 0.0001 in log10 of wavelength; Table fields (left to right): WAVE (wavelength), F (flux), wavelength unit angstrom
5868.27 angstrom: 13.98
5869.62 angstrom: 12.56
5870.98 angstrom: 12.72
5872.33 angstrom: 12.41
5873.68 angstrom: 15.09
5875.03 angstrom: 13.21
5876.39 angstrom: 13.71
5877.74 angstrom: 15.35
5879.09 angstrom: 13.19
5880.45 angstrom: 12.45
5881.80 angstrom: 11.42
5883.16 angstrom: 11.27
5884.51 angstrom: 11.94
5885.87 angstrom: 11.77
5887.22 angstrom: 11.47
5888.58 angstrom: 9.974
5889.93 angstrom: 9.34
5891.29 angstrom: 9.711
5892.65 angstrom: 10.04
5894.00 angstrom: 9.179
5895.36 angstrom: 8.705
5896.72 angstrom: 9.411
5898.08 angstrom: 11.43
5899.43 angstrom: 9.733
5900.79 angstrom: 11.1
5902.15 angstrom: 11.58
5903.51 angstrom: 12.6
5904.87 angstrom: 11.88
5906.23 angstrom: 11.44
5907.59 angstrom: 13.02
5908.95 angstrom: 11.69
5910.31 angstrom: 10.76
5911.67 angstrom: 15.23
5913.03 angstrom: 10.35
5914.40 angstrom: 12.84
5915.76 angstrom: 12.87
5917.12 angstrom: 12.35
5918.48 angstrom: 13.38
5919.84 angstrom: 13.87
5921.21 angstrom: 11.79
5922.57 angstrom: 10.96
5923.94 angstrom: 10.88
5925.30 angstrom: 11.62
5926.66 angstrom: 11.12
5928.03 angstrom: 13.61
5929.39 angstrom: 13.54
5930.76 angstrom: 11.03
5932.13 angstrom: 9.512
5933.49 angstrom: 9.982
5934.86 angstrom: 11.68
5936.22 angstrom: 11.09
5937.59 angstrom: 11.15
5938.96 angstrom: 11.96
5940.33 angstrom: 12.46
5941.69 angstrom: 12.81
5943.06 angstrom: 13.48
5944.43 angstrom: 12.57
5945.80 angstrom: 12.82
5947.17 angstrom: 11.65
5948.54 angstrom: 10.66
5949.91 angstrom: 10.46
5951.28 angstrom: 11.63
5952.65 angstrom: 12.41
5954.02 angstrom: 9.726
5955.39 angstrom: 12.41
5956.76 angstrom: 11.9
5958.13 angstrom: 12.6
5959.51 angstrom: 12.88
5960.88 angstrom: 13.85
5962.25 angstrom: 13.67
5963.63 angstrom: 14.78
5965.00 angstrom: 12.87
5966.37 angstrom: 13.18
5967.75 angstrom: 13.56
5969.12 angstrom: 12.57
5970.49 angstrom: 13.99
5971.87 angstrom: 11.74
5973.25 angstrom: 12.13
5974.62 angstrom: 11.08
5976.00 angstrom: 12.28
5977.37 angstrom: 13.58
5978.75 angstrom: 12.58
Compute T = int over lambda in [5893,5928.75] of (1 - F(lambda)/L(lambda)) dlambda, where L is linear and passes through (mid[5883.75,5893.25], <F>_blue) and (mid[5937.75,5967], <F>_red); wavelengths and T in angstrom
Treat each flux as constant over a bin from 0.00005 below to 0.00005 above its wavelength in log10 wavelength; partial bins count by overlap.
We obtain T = -1.3 angstrom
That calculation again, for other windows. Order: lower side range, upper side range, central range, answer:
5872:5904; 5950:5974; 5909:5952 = 0.7 angstrom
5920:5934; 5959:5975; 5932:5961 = 1.1 angstrom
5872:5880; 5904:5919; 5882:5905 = 4.3 angstrom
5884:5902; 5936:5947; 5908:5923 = -1.6 angstrom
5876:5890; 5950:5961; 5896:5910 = 0.8 angstrom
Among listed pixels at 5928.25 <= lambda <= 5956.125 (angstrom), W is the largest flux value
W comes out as 13.54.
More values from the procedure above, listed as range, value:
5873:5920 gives 15.35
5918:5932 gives 13.87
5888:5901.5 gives 11.43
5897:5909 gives 13.02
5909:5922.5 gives 15.23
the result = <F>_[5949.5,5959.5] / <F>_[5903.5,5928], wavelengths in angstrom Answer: 0.96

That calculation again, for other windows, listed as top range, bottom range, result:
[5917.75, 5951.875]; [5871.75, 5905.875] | 1.03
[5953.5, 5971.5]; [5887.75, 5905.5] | 1.25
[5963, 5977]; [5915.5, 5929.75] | 1.04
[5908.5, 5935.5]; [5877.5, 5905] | 1.08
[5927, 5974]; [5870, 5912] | 1.05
